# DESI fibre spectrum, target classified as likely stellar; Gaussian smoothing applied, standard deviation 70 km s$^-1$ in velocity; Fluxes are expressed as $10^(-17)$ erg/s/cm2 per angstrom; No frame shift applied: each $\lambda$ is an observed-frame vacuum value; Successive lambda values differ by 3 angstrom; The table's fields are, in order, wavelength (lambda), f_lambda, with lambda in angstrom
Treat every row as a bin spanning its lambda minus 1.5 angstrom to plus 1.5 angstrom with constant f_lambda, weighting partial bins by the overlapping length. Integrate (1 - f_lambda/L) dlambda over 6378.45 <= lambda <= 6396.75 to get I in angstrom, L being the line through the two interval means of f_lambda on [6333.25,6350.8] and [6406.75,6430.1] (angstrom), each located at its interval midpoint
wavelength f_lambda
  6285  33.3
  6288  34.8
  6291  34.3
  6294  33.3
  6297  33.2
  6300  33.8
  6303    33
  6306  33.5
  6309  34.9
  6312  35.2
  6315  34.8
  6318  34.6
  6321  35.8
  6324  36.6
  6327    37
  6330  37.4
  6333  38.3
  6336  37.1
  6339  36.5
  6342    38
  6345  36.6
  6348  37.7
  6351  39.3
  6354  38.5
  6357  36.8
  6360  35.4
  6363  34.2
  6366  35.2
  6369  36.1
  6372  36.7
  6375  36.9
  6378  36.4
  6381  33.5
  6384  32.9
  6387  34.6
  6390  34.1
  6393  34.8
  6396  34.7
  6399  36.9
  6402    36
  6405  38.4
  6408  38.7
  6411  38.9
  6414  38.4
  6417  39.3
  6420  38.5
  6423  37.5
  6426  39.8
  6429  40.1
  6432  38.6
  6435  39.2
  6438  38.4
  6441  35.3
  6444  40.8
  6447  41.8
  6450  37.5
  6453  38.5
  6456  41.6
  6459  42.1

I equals 2.0 angstrom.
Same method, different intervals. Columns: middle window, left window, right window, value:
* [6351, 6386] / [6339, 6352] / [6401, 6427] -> 1.93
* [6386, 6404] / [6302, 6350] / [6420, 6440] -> 1.24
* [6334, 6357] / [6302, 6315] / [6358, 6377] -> -1.57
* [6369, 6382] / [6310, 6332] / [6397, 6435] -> 0.47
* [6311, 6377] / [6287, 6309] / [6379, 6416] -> -3.37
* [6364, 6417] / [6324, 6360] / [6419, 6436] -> 2.99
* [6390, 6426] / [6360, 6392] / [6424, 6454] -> -0.34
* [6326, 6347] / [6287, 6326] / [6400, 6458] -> -1.04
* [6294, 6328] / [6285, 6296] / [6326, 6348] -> 0.75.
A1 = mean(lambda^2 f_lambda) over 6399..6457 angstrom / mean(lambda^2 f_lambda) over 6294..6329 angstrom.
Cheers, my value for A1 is 1.2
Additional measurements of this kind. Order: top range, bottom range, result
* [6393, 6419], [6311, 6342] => 1.06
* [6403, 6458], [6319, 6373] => 1.09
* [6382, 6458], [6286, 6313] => 1.16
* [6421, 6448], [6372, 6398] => 1.14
